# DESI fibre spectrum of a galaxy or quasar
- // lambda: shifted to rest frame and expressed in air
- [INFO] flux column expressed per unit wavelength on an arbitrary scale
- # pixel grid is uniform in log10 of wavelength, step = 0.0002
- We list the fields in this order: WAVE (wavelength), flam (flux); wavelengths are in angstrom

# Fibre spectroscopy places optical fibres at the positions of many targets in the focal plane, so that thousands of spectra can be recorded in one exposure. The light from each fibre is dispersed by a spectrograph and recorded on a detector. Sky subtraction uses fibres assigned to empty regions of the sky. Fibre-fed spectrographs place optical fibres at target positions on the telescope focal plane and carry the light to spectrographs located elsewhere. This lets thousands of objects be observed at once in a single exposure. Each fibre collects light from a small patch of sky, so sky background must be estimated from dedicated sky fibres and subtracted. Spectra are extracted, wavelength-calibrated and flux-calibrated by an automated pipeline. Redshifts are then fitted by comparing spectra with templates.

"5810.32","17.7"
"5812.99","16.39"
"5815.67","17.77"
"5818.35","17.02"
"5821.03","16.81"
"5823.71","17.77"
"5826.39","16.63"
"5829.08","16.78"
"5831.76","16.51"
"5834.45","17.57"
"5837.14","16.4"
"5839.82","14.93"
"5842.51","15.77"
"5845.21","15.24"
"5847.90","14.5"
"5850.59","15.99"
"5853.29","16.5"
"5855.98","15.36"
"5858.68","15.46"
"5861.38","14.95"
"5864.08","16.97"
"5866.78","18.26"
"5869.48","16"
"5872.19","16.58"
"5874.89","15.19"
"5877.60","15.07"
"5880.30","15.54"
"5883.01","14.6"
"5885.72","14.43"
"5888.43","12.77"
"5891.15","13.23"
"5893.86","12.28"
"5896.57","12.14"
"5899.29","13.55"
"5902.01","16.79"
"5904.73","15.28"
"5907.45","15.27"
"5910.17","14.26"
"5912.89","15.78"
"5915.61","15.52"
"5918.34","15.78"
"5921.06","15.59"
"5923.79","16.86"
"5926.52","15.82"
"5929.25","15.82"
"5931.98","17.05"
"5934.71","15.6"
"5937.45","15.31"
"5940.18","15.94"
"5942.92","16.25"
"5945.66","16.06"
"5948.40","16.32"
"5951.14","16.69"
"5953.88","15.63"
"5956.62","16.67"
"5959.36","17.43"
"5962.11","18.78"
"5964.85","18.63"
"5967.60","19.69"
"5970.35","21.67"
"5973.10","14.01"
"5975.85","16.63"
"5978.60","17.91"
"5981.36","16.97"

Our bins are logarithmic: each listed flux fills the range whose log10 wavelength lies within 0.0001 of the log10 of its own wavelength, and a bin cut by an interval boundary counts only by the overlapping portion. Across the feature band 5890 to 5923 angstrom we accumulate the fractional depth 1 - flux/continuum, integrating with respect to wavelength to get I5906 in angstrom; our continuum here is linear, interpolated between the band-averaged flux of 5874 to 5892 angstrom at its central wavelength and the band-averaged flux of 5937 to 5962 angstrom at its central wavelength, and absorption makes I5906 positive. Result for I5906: 1.01 angstrom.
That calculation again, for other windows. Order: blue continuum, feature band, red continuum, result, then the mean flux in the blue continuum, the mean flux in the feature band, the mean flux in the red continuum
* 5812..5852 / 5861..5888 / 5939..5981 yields 1.6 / 16.4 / 15.7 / 17.2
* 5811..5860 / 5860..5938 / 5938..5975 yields 7.0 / 16.3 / 15.3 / 17.2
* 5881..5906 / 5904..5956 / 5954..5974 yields 0.6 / 13.9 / 15.9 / 18.1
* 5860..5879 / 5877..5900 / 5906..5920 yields 3.1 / 16.1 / 13.7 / 15.3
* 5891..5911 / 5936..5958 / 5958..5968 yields 1.6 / 14.2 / 16.1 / 18.5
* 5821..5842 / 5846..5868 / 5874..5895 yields -0.8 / 16.6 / 16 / 14.1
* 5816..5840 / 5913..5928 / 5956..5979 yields 1.4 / 16.8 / 15.9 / 18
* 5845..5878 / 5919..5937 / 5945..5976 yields 0.9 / 15.9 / 16.1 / 17.4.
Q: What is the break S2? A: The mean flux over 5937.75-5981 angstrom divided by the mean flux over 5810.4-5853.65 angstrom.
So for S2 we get 1.04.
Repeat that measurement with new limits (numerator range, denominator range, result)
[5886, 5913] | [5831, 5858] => 0.89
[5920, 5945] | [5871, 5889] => 1.07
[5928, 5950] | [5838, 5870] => 1.01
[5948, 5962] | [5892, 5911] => 1.18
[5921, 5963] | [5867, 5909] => 1.11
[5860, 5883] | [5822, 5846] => 0.97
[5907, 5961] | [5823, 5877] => 0.99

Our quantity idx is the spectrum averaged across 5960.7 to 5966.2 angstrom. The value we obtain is 18.7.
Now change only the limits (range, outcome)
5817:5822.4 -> 16.9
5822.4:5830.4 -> 17.1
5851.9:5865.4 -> 15.8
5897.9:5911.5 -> 15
